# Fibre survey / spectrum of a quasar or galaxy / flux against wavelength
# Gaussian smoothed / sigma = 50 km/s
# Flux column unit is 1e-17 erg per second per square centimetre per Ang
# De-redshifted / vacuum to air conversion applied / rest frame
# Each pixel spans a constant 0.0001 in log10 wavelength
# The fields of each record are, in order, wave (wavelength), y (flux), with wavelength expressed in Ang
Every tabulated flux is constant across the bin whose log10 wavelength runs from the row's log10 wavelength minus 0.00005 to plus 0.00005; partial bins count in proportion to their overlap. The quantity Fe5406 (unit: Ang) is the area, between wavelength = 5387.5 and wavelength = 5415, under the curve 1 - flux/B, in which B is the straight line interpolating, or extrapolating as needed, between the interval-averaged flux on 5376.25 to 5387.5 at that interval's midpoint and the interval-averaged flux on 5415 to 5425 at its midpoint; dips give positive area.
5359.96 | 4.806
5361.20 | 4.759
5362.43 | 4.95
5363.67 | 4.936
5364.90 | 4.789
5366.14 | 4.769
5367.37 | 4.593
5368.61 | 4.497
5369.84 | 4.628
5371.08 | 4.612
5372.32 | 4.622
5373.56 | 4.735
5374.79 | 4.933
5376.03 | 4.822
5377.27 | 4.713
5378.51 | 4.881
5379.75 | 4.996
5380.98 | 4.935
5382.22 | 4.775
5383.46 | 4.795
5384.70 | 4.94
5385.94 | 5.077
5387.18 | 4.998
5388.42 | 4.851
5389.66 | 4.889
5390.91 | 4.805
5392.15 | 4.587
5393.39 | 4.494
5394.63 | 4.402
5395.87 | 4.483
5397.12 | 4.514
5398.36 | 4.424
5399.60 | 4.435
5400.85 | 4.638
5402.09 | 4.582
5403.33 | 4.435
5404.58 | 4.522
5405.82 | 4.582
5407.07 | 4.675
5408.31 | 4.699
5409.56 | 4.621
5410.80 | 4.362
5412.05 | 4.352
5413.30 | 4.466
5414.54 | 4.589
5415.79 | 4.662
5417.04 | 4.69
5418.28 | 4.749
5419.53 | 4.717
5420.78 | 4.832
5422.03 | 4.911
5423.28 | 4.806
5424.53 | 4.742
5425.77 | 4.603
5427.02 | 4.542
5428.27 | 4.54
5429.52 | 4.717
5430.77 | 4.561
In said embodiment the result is 1.5 Ang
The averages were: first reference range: 4.9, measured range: 4.57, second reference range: 4.76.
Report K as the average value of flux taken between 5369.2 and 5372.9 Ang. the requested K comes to 4.62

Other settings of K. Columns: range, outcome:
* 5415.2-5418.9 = 4.71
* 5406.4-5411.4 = 4.59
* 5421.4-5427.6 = 4.73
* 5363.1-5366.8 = 4.84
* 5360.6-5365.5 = 4.86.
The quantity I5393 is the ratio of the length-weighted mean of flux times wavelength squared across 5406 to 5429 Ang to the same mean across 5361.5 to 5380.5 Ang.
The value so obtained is 0.99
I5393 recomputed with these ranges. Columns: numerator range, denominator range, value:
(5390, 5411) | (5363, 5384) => 0.96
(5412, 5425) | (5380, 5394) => 0.98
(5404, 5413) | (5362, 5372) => 0.98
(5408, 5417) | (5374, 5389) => 0.94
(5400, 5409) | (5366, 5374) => 1.00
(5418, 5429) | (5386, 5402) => 1.03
